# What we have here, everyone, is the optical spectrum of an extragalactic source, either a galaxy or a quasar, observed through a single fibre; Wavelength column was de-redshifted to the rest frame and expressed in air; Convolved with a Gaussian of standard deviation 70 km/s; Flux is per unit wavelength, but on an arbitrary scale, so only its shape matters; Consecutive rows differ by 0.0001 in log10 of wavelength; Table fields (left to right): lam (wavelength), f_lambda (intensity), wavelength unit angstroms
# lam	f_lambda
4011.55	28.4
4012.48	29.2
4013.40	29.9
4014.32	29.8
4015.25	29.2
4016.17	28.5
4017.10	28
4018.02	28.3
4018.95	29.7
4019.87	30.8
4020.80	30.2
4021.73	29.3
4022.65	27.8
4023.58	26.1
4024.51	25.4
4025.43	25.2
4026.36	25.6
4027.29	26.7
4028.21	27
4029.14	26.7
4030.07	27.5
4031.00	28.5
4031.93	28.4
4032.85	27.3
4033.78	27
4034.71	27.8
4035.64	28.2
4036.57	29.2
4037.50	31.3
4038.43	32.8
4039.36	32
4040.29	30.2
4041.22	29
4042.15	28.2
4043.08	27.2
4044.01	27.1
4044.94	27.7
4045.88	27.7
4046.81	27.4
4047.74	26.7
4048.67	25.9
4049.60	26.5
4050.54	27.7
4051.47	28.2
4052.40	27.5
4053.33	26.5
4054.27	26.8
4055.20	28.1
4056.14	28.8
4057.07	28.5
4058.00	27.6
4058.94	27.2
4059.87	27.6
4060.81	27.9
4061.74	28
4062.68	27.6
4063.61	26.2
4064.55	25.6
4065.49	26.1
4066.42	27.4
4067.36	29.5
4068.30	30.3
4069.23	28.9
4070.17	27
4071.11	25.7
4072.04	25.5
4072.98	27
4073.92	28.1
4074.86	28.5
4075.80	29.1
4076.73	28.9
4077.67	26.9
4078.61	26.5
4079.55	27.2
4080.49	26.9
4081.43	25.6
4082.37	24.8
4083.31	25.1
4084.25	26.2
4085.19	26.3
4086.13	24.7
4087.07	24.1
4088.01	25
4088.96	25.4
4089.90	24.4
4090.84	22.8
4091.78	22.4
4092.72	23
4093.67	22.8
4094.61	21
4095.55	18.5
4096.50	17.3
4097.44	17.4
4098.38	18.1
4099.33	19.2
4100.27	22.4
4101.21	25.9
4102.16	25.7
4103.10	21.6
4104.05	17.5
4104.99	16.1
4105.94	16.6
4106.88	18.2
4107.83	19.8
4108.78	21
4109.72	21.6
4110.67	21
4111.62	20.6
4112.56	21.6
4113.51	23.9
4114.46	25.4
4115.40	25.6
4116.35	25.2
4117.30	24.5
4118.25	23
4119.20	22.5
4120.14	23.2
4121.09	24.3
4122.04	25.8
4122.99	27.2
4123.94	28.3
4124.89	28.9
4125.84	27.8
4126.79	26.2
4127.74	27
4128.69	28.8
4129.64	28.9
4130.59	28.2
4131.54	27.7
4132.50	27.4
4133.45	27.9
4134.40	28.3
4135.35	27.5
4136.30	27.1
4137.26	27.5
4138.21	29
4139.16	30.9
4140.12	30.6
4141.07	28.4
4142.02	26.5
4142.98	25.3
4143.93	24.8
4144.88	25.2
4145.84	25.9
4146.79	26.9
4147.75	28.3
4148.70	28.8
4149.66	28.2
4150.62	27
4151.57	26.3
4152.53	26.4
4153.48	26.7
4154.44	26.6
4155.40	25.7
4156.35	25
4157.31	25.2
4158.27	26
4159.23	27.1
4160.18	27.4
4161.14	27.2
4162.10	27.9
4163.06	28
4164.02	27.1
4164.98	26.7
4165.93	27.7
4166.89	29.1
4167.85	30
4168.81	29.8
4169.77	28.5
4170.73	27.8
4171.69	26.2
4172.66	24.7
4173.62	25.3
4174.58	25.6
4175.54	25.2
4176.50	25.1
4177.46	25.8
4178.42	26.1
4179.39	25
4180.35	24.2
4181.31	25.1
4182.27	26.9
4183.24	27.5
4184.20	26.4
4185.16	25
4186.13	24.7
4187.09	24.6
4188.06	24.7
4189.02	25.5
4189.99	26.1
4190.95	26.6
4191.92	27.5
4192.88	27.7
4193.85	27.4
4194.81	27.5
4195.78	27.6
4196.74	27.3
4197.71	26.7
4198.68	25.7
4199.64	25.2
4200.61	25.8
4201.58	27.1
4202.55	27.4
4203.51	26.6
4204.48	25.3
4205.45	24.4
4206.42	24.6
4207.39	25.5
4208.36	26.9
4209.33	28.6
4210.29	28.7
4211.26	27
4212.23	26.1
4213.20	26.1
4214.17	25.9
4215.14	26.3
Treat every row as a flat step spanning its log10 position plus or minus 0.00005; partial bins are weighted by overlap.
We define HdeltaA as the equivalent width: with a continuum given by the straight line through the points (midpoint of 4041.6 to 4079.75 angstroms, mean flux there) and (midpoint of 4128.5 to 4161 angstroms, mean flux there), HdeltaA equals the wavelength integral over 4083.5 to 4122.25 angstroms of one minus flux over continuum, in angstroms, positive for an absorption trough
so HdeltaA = 7.3 angstroms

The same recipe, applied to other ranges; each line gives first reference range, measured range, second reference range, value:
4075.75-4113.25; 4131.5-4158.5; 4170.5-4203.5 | -2.89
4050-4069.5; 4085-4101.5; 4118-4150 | 3.19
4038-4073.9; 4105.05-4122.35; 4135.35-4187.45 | 3.16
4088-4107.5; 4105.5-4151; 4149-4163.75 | -3.30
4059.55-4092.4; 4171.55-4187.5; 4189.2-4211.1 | 0.68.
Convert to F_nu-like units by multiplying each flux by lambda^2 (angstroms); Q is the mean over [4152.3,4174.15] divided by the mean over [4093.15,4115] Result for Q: 1.35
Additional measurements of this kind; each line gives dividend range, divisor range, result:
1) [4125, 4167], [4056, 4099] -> 1.10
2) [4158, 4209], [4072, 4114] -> 1.20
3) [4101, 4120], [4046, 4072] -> 0.82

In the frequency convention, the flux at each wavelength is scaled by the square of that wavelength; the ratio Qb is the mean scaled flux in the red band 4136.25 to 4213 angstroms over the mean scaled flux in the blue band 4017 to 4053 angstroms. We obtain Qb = 1.02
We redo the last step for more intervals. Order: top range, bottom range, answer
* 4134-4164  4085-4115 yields 1.29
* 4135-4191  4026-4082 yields 1.02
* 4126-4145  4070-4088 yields 1.08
